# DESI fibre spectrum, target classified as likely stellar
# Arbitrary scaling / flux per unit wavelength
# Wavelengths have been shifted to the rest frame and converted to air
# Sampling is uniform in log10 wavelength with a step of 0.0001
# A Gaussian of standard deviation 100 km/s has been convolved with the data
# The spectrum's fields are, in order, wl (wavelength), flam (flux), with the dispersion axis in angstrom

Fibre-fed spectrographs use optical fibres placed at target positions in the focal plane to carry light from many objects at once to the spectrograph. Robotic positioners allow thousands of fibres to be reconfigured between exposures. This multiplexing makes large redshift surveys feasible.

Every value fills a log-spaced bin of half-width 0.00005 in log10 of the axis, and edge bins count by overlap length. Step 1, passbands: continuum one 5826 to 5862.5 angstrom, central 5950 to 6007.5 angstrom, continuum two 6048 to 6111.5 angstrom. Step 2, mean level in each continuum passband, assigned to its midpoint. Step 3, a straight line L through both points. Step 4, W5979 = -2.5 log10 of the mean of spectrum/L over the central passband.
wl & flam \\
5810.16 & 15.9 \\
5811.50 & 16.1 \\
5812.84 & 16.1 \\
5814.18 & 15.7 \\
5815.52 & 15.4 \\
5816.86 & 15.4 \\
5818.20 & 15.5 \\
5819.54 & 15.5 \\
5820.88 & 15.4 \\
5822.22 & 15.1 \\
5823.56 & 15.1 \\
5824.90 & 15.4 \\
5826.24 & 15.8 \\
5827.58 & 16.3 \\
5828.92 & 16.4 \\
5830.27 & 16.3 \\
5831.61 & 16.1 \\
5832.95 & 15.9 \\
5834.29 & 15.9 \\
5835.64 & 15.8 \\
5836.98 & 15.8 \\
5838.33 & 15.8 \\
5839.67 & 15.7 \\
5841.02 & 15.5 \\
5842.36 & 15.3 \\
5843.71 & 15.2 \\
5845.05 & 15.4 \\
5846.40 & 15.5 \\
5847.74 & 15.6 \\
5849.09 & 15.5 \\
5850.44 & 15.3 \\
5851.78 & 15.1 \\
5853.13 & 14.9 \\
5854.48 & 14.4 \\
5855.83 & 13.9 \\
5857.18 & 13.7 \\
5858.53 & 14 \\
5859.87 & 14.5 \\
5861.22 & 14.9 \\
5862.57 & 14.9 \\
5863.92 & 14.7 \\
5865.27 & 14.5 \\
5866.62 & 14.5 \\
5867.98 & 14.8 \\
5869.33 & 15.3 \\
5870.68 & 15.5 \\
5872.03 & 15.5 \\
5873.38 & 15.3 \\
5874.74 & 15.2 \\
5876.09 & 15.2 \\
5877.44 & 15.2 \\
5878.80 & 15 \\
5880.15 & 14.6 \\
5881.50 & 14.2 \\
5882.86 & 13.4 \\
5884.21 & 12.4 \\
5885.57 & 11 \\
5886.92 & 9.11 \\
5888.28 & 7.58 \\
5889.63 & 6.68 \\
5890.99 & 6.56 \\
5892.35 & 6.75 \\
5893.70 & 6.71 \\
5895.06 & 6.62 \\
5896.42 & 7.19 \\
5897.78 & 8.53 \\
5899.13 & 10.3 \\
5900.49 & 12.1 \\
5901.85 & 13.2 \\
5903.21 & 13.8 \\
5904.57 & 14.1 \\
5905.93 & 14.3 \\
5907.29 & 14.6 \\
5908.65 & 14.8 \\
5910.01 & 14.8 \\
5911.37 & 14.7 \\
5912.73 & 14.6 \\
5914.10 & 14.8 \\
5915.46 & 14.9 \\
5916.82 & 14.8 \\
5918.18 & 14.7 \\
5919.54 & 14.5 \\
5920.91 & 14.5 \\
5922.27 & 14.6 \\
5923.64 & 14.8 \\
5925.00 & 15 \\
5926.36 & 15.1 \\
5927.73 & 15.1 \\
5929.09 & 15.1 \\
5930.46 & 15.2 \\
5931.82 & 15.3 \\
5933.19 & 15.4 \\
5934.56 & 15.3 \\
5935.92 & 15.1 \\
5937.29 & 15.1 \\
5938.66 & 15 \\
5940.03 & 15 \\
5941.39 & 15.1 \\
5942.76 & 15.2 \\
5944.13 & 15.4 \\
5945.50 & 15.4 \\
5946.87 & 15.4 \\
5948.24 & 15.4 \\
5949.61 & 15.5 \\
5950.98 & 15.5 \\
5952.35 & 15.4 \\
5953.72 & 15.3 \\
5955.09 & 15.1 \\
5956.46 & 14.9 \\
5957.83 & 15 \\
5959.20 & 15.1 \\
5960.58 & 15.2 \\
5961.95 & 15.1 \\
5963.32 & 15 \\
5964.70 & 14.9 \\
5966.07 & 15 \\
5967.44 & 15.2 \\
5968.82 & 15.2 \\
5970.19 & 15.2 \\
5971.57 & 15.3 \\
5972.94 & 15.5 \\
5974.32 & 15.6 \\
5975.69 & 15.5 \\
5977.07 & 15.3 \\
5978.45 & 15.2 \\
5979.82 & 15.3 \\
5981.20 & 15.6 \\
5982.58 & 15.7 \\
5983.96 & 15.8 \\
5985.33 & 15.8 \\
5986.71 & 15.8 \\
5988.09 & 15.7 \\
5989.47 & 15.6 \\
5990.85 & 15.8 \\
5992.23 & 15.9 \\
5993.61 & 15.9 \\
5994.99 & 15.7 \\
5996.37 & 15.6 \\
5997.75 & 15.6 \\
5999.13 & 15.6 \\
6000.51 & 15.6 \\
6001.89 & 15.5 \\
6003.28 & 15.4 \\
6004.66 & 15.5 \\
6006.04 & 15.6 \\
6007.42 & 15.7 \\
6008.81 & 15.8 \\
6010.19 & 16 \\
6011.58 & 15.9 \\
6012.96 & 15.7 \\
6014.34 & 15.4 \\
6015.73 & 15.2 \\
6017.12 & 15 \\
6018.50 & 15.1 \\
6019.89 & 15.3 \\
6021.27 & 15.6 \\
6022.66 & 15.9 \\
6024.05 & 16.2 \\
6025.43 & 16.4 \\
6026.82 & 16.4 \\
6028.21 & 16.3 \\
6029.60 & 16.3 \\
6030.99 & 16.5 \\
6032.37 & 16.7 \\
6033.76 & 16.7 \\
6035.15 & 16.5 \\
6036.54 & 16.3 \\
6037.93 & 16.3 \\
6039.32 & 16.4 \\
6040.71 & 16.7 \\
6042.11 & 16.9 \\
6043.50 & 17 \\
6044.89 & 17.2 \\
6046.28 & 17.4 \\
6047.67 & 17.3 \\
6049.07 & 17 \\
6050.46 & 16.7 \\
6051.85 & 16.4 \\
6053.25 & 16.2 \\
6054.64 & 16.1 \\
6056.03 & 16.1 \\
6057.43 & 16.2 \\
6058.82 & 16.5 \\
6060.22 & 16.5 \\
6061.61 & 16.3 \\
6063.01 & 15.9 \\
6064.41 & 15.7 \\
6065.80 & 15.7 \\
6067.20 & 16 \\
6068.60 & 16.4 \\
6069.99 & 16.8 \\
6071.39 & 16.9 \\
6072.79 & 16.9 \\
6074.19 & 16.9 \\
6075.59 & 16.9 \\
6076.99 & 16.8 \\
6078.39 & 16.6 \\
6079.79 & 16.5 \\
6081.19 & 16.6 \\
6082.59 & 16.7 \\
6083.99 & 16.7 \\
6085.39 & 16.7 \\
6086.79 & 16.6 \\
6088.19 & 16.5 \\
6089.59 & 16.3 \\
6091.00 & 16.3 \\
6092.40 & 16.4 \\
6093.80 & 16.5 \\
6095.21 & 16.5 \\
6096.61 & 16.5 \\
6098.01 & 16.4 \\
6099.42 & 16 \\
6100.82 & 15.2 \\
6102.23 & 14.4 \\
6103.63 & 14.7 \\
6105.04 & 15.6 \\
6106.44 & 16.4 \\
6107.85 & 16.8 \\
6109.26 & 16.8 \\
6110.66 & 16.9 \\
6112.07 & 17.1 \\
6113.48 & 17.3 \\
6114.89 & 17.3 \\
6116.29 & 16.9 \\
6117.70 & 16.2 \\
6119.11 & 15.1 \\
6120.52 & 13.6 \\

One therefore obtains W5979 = 0.03 mag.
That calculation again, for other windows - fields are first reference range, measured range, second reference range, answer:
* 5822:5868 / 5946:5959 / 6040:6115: 0.04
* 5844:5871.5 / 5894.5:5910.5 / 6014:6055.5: 0.26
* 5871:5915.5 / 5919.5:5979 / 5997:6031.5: -0.10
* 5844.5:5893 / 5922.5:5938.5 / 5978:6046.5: -0.04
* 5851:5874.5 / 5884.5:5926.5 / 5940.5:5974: 0.23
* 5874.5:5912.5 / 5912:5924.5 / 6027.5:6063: -0.17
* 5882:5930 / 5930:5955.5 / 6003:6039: -0.13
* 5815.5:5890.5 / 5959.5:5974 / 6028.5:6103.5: 0.03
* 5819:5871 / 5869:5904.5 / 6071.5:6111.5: 0.31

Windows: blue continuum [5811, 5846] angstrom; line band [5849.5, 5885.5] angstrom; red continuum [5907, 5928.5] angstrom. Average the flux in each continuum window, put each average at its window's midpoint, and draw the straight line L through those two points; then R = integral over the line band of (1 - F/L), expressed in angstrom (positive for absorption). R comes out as 1.63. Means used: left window 15.7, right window 14.8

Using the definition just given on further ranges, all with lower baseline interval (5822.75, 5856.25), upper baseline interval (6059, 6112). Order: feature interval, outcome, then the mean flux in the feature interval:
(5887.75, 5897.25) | 5.3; 6.88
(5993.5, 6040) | 0.7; 15.9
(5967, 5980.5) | 0.5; 15.3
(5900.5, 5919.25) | 1.6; 14.4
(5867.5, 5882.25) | 0.5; 15.1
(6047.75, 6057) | -0.1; 16.5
